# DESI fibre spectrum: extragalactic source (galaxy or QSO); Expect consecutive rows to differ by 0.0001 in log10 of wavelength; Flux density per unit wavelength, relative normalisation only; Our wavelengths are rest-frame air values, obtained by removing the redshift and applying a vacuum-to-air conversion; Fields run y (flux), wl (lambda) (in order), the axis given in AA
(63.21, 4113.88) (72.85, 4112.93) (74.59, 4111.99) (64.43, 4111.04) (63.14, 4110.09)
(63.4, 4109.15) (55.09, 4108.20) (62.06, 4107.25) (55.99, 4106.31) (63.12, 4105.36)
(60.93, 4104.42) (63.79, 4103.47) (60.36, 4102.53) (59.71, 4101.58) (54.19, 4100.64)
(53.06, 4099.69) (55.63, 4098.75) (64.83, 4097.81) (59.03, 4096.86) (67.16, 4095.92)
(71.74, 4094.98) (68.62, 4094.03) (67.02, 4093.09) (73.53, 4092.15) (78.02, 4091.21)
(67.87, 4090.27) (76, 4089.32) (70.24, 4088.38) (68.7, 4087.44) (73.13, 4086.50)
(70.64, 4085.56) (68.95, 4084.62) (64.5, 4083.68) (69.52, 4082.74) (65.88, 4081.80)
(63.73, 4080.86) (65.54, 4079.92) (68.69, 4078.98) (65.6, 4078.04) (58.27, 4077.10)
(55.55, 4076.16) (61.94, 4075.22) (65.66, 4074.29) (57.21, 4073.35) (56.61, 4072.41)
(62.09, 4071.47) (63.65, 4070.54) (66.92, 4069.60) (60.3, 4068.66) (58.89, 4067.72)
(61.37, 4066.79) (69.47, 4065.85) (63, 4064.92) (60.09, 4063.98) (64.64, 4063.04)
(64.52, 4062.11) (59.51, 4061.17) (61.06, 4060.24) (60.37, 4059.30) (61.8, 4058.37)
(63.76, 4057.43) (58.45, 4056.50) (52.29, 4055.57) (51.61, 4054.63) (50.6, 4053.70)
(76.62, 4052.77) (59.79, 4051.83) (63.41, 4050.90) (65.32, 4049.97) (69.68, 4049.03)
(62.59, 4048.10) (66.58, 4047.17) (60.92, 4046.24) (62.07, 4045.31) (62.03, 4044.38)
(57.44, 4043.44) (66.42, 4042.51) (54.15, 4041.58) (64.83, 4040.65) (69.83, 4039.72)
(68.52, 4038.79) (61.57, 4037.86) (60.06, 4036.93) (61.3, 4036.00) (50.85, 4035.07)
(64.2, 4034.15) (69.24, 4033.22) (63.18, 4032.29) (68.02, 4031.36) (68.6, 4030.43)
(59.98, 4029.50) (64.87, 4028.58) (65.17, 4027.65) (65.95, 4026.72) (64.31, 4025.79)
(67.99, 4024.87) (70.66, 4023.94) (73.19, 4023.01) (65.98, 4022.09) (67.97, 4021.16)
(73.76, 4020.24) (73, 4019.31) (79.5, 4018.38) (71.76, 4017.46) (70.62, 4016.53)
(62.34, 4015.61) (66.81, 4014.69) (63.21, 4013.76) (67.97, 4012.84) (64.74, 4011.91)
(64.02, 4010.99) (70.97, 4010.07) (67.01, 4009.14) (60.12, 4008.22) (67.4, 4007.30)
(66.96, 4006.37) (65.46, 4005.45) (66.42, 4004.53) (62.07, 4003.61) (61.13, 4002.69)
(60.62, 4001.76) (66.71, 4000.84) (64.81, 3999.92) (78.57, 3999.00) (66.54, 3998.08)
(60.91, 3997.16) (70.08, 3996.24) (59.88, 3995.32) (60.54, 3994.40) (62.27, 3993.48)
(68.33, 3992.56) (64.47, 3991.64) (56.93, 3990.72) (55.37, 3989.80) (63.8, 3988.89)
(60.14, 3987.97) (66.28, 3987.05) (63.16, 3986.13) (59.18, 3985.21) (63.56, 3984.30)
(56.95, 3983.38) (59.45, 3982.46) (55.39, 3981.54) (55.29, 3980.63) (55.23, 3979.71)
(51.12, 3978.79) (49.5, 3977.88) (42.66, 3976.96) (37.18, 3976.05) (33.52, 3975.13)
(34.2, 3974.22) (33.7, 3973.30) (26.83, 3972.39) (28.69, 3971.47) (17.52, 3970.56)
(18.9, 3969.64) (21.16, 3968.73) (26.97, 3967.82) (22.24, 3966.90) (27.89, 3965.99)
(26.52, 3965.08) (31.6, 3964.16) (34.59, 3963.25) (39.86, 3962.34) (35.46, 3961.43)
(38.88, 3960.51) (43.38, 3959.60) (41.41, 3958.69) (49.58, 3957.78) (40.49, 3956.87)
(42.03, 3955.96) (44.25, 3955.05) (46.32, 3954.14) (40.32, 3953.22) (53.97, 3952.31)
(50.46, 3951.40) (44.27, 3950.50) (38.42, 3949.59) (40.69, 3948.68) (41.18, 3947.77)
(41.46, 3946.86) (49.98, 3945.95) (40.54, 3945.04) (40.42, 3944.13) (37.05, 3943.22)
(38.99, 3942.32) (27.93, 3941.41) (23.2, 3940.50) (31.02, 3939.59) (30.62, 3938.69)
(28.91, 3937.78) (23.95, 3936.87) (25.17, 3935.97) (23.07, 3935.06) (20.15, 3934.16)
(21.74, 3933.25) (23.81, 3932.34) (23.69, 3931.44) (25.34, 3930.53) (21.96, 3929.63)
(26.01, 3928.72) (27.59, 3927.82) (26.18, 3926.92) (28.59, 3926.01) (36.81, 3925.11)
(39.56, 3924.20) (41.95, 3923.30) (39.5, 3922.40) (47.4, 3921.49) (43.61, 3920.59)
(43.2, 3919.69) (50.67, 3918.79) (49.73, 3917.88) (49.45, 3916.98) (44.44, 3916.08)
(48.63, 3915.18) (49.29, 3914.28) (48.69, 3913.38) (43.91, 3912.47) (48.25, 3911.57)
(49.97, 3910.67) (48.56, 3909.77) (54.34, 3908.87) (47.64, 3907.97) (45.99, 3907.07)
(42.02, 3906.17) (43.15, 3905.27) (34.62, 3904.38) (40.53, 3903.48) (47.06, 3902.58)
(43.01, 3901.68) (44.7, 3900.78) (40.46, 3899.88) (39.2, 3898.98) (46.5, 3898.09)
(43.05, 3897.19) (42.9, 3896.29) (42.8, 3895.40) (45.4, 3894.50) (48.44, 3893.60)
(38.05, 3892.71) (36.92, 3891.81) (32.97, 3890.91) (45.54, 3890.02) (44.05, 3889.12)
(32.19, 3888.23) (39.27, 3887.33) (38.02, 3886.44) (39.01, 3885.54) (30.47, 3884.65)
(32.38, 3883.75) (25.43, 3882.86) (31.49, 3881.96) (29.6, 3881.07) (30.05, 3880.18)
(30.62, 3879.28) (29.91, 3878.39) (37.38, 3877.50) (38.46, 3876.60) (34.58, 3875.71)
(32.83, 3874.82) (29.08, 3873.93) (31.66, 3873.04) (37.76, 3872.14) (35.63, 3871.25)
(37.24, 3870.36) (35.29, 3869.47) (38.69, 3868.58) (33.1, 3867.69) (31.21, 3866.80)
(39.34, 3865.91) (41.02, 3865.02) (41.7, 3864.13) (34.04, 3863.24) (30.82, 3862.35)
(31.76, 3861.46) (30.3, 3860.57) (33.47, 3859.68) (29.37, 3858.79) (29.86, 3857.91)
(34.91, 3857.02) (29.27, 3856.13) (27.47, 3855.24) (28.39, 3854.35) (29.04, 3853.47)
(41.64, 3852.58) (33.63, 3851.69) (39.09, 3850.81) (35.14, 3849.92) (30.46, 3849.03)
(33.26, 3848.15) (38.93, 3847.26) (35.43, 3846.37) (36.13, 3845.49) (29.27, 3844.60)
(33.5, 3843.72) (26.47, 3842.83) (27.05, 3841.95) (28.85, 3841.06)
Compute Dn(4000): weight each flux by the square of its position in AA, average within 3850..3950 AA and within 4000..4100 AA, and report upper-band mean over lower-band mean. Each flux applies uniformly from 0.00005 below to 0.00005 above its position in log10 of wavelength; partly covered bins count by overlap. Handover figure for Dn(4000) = 1.90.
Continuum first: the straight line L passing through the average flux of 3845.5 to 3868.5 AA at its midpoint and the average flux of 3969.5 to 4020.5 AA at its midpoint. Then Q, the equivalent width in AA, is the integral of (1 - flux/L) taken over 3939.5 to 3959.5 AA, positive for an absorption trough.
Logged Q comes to 3.66 AA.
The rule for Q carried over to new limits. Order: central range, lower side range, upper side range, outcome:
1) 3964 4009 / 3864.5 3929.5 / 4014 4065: 2.9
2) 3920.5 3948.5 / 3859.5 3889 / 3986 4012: 9.5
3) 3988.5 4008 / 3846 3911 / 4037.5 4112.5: -4.0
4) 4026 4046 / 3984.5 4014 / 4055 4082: -0.1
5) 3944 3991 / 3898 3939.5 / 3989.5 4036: 8.6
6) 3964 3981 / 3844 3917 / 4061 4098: 5.7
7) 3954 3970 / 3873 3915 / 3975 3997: 5.4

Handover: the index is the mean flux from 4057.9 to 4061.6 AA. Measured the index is 60.7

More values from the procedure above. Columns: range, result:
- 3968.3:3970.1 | 20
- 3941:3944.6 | 36.2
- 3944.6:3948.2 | 43.3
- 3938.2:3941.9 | 28.3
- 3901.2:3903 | 44.9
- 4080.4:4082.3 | 64.9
